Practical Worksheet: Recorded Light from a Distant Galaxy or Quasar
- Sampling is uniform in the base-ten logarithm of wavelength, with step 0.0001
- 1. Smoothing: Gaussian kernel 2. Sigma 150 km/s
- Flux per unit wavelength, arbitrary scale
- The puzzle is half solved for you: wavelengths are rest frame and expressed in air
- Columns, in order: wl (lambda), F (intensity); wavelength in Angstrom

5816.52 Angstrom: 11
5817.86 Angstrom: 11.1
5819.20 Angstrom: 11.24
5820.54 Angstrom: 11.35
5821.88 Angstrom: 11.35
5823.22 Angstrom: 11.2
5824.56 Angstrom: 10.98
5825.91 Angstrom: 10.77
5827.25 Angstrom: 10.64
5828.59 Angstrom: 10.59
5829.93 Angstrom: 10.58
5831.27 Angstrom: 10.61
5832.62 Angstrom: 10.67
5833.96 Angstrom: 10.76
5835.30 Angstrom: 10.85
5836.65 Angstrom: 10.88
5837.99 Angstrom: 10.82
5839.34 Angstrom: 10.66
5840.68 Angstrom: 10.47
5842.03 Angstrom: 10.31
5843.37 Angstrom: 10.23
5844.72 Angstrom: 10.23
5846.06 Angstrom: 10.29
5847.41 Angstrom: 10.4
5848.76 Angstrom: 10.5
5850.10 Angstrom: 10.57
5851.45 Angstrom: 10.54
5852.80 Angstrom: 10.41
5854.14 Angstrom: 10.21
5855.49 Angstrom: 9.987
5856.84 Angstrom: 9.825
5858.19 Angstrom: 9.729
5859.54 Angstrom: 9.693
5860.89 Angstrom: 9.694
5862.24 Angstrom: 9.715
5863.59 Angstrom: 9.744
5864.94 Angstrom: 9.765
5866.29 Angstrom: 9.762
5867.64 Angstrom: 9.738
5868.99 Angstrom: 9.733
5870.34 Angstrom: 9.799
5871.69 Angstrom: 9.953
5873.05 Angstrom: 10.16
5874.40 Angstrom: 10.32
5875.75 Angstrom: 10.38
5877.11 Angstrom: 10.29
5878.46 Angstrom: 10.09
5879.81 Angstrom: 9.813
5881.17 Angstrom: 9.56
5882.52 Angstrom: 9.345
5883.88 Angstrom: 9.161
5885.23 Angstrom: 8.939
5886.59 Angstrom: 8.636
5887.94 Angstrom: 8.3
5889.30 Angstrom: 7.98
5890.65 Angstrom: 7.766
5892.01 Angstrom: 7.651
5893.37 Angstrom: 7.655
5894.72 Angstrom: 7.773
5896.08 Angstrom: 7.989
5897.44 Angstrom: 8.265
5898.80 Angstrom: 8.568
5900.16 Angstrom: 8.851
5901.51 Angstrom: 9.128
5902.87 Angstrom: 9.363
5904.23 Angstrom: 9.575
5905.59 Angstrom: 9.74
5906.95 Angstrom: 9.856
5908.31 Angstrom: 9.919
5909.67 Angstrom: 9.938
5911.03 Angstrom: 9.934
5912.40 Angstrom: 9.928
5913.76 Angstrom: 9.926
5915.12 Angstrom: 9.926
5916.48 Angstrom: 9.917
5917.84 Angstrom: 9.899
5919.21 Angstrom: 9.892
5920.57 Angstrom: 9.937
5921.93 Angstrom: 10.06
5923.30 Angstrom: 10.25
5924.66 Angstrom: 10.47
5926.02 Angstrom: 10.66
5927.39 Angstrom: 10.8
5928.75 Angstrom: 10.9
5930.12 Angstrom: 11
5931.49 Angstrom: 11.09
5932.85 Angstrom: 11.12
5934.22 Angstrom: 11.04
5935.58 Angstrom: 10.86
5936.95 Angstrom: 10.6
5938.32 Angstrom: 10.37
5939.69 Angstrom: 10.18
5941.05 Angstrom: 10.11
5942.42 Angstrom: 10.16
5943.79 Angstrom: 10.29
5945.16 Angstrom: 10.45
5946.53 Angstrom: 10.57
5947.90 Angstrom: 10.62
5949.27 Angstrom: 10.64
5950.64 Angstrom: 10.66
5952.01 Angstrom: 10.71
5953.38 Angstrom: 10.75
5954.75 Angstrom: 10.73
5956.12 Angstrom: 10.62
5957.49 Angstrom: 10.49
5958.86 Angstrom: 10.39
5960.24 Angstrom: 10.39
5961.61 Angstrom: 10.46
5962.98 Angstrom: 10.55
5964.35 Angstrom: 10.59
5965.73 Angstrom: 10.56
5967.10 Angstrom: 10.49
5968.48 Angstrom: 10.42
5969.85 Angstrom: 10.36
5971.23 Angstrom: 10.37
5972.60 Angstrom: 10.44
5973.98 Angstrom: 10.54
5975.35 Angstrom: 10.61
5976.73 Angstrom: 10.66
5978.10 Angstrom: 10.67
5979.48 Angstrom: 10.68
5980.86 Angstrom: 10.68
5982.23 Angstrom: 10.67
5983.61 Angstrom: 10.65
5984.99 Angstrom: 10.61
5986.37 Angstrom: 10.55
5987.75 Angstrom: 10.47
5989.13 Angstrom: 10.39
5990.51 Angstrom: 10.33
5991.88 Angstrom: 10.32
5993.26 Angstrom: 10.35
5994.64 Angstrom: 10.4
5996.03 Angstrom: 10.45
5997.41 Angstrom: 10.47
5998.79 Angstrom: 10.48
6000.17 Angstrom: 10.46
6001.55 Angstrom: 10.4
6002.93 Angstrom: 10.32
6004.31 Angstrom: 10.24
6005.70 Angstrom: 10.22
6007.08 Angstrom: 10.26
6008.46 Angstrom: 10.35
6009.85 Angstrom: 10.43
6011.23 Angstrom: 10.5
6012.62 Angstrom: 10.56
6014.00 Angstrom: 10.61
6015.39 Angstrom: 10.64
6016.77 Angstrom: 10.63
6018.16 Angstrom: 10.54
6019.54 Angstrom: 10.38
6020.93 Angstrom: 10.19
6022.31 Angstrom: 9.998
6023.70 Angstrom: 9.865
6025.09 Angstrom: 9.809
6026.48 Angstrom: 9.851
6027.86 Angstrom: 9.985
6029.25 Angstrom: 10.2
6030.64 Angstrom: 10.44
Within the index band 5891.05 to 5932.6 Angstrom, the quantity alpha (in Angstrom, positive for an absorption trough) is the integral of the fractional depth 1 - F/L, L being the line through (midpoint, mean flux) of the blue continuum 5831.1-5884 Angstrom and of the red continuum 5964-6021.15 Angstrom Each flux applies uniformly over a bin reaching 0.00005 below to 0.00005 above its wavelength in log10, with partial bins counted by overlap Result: 2.6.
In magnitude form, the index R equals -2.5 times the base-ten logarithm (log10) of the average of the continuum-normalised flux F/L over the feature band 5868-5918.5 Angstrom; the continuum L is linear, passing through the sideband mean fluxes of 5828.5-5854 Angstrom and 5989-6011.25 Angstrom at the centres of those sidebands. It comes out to 0.13 mag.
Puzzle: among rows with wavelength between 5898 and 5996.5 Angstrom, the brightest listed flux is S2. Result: 11.12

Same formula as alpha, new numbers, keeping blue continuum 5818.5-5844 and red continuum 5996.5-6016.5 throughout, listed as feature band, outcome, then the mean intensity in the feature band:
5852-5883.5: 2.4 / 9.89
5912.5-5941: 0.4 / 10.4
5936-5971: 0.2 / 10.5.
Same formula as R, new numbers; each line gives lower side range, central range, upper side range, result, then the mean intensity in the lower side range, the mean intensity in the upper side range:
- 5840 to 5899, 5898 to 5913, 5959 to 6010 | 0.04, 9.55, 10.5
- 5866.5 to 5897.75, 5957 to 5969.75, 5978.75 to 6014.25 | -0.04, 9.12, 10.5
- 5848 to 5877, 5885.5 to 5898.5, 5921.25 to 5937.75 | 0.27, 10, 10.7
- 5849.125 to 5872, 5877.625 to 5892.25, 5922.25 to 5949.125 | 0.14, 9.94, 10.6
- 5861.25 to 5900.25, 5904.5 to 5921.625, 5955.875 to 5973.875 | -0.03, 9.17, 10.5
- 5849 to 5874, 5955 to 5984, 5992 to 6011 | -0.03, 9.96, 10.4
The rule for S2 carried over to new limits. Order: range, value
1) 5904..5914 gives 9.938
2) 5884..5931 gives 11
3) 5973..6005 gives 10.68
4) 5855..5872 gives 9.987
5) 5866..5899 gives 10.38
